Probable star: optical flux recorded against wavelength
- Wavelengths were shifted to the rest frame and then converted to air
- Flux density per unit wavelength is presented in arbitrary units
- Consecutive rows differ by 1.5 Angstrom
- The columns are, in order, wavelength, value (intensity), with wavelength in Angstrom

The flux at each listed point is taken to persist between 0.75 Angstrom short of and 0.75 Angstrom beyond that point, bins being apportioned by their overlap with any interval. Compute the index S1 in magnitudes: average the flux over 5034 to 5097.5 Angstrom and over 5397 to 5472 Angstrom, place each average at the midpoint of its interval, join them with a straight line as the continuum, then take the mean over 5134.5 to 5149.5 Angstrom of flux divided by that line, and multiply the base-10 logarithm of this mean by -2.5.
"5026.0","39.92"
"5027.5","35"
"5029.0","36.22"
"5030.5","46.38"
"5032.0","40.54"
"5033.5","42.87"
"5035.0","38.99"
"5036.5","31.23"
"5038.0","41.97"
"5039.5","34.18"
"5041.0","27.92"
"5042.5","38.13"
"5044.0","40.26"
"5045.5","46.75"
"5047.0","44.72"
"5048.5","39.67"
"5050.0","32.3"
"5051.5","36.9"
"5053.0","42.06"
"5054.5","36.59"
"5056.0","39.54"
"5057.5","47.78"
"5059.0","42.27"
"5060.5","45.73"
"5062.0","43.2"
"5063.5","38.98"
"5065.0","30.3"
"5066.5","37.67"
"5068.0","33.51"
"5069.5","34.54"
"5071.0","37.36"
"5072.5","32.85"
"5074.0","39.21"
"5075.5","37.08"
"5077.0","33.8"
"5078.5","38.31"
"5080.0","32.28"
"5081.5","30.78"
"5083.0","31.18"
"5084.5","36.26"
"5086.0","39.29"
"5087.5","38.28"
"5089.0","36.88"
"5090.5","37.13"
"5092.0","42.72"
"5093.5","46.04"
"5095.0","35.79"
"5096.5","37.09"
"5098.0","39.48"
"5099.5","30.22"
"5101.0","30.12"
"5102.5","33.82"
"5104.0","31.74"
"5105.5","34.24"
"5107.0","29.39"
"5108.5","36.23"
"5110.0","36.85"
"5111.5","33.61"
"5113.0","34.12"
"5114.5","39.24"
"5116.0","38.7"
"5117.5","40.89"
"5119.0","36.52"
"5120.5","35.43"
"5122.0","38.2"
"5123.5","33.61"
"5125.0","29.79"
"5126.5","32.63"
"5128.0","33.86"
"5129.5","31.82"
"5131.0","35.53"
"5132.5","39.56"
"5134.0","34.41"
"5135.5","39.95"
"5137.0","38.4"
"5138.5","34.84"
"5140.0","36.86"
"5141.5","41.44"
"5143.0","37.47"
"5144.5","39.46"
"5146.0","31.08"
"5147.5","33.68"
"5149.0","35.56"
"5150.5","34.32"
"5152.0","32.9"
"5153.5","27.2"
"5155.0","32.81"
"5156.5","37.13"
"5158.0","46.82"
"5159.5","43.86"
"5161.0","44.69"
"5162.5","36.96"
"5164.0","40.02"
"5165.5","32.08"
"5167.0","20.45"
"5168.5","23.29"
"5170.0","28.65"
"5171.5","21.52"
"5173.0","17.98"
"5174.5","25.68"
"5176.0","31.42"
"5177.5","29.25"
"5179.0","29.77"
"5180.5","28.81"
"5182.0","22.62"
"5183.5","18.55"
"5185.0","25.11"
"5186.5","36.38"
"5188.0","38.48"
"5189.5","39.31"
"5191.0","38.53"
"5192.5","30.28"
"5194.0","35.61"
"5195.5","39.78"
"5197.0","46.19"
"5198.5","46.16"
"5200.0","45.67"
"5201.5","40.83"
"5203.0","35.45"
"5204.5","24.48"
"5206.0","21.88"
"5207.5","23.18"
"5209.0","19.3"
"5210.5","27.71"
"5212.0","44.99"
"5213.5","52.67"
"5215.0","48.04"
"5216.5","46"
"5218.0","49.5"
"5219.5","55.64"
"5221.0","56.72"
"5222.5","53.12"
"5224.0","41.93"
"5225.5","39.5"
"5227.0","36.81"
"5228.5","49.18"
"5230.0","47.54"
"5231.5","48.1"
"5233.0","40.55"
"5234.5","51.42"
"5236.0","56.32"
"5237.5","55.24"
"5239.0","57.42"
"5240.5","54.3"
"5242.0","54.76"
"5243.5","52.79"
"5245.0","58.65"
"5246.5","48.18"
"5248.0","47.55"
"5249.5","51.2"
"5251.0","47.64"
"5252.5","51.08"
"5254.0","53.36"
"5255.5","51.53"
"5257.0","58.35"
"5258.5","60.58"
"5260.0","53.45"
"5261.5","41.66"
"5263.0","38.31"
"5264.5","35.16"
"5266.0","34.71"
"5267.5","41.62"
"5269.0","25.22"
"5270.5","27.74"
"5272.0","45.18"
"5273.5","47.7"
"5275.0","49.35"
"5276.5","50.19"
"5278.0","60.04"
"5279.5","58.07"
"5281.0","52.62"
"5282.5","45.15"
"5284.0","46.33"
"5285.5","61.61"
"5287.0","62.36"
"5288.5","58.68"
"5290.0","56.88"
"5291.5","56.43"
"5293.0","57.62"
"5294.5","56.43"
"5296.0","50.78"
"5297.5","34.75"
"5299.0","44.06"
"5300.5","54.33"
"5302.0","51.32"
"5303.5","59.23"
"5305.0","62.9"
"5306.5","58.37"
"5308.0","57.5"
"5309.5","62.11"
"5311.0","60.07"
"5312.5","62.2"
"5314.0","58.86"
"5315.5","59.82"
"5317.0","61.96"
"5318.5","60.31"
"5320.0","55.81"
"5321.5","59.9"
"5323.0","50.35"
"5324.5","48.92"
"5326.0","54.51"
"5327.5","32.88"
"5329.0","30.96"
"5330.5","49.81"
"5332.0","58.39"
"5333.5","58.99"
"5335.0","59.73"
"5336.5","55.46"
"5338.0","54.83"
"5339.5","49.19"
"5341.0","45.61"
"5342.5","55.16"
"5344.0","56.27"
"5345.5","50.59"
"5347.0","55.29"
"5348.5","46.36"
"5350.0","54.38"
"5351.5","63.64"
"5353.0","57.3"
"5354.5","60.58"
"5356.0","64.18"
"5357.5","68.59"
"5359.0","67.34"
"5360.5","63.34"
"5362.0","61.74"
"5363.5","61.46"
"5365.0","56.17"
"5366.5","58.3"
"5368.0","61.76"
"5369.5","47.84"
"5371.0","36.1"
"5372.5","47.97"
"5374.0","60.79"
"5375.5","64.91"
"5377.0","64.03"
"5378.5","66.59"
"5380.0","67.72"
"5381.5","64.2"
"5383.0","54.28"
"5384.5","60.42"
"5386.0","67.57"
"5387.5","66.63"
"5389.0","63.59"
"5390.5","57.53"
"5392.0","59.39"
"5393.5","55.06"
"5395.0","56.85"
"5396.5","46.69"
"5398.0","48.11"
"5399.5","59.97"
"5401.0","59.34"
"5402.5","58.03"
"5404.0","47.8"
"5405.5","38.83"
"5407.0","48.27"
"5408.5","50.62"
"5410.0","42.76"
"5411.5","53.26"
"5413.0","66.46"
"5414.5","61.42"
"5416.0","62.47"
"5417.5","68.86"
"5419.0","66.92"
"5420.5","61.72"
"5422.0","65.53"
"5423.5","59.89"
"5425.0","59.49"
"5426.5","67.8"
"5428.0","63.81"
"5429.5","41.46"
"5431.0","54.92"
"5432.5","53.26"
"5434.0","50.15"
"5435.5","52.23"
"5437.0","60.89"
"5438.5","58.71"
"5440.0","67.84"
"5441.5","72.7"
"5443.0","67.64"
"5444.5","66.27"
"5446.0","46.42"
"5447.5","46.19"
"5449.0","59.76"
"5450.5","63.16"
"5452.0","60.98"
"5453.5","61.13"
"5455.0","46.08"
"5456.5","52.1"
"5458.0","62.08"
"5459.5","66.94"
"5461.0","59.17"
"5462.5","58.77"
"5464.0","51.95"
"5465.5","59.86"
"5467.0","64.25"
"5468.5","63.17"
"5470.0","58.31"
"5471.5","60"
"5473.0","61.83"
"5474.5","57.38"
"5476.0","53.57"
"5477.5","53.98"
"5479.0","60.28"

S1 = 0.14 mag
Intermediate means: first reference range 37.8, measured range 36.9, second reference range 57.9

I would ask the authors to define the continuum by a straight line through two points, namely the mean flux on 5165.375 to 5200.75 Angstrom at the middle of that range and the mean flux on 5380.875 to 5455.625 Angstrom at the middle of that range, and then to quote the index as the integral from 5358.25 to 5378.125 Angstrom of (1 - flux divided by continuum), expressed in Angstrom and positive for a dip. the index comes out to -2.21 Angstrom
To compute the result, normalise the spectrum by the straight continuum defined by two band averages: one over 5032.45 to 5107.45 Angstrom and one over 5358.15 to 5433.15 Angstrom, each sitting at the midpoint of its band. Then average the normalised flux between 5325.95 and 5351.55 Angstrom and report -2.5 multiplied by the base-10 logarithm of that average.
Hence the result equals 0.06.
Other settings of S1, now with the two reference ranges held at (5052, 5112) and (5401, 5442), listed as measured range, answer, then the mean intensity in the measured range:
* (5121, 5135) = 0.150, 34.5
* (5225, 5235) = 0.028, 44.7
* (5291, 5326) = -0.105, 55.8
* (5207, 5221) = 0.074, 41.9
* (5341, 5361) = -0.095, 58.1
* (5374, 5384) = -0.154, 63.3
